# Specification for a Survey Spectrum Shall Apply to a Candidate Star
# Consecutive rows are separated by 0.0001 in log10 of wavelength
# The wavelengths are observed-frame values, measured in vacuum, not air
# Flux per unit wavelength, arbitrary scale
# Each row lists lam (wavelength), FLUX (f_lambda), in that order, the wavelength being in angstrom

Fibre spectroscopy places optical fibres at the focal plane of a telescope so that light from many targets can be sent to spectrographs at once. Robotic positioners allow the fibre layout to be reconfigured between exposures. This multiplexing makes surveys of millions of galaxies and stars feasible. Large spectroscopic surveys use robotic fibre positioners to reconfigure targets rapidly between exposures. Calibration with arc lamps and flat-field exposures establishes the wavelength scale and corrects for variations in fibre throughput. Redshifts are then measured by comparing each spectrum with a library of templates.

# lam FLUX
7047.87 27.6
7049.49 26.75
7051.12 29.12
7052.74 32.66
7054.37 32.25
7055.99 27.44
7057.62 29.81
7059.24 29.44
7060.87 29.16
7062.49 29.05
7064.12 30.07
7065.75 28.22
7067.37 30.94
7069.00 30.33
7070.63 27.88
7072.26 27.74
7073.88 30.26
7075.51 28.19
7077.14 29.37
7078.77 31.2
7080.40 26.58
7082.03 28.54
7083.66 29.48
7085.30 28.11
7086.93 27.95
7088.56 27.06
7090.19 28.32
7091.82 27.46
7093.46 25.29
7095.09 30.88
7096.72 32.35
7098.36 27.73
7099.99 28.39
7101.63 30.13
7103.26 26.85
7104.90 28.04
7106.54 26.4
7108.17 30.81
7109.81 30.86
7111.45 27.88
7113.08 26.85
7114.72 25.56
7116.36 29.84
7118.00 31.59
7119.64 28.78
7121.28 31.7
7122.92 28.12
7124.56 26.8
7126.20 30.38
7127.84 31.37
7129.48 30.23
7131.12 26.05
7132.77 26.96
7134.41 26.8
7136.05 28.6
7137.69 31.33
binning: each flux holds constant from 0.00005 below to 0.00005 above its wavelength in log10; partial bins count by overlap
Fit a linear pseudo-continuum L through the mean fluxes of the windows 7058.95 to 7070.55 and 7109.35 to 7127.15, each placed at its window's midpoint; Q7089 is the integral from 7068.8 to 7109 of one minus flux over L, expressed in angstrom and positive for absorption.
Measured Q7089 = 0.9 angstrom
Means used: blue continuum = 29.5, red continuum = 28.9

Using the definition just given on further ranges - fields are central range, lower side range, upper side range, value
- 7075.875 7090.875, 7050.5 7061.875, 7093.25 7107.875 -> 0.4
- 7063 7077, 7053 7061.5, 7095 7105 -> 0.2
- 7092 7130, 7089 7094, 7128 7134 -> -1.9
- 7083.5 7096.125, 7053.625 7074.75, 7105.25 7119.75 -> 0.4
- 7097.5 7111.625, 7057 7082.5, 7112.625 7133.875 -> 0.2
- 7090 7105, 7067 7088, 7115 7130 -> 0.3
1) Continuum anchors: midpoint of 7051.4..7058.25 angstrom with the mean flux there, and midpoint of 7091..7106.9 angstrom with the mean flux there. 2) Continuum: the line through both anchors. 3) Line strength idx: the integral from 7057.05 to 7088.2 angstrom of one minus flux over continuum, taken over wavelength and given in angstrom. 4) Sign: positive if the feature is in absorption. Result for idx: 0.6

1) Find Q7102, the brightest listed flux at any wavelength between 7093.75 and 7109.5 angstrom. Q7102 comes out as 32.35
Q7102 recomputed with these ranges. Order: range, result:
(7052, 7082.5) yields 32.66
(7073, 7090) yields 31.2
